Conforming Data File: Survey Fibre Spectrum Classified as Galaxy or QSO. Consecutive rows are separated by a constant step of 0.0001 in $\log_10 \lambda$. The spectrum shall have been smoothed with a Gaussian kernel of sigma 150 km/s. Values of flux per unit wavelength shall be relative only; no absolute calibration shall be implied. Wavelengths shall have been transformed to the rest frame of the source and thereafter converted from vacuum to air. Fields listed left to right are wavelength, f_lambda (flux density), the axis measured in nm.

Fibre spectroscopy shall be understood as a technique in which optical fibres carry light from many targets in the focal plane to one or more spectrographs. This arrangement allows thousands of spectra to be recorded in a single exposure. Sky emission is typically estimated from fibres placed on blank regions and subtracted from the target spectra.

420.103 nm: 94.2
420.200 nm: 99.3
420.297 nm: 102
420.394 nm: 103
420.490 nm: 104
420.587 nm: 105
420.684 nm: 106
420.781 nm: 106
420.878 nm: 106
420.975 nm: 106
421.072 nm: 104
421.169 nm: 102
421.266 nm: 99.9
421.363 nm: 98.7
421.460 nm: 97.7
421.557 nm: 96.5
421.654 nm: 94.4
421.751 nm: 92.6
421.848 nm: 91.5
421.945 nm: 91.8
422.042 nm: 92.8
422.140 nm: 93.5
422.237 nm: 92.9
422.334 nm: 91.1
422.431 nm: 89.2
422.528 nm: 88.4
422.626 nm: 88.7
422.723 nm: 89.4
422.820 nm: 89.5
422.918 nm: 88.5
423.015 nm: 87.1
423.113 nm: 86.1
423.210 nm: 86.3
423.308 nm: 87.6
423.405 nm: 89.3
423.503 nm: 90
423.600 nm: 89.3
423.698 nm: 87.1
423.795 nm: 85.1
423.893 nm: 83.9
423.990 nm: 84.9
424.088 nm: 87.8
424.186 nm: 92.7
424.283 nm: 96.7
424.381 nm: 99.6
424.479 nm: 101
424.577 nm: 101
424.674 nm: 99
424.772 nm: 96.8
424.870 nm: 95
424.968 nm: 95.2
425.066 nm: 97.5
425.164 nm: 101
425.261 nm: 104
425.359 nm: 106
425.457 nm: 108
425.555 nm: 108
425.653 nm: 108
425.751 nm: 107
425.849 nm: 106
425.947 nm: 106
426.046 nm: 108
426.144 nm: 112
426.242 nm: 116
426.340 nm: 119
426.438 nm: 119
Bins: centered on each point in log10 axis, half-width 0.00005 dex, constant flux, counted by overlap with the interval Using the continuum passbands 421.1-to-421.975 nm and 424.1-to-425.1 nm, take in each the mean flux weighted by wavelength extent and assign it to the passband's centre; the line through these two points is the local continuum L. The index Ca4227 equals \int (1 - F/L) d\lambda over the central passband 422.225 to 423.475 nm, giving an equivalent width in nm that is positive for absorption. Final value 0.10 nm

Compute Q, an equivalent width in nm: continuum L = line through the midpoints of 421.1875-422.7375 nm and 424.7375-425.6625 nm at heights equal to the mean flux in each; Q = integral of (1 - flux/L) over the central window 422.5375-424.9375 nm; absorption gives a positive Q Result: 0.17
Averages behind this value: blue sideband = 93.3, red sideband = 102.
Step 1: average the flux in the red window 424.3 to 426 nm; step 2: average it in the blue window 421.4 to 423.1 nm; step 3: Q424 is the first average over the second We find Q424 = 1.1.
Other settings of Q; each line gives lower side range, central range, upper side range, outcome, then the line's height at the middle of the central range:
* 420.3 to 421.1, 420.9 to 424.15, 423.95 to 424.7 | 0.27 nm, 100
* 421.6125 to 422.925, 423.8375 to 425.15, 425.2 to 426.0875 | 0.09 nm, 101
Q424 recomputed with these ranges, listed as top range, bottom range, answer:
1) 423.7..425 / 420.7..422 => 0.94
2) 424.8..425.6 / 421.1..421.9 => 1.05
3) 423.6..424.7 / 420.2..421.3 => 0.89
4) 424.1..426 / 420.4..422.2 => 1.02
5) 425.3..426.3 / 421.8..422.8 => 1.19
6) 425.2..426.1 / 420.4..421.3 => 1.02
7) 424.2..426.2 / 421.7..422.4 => 1.11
